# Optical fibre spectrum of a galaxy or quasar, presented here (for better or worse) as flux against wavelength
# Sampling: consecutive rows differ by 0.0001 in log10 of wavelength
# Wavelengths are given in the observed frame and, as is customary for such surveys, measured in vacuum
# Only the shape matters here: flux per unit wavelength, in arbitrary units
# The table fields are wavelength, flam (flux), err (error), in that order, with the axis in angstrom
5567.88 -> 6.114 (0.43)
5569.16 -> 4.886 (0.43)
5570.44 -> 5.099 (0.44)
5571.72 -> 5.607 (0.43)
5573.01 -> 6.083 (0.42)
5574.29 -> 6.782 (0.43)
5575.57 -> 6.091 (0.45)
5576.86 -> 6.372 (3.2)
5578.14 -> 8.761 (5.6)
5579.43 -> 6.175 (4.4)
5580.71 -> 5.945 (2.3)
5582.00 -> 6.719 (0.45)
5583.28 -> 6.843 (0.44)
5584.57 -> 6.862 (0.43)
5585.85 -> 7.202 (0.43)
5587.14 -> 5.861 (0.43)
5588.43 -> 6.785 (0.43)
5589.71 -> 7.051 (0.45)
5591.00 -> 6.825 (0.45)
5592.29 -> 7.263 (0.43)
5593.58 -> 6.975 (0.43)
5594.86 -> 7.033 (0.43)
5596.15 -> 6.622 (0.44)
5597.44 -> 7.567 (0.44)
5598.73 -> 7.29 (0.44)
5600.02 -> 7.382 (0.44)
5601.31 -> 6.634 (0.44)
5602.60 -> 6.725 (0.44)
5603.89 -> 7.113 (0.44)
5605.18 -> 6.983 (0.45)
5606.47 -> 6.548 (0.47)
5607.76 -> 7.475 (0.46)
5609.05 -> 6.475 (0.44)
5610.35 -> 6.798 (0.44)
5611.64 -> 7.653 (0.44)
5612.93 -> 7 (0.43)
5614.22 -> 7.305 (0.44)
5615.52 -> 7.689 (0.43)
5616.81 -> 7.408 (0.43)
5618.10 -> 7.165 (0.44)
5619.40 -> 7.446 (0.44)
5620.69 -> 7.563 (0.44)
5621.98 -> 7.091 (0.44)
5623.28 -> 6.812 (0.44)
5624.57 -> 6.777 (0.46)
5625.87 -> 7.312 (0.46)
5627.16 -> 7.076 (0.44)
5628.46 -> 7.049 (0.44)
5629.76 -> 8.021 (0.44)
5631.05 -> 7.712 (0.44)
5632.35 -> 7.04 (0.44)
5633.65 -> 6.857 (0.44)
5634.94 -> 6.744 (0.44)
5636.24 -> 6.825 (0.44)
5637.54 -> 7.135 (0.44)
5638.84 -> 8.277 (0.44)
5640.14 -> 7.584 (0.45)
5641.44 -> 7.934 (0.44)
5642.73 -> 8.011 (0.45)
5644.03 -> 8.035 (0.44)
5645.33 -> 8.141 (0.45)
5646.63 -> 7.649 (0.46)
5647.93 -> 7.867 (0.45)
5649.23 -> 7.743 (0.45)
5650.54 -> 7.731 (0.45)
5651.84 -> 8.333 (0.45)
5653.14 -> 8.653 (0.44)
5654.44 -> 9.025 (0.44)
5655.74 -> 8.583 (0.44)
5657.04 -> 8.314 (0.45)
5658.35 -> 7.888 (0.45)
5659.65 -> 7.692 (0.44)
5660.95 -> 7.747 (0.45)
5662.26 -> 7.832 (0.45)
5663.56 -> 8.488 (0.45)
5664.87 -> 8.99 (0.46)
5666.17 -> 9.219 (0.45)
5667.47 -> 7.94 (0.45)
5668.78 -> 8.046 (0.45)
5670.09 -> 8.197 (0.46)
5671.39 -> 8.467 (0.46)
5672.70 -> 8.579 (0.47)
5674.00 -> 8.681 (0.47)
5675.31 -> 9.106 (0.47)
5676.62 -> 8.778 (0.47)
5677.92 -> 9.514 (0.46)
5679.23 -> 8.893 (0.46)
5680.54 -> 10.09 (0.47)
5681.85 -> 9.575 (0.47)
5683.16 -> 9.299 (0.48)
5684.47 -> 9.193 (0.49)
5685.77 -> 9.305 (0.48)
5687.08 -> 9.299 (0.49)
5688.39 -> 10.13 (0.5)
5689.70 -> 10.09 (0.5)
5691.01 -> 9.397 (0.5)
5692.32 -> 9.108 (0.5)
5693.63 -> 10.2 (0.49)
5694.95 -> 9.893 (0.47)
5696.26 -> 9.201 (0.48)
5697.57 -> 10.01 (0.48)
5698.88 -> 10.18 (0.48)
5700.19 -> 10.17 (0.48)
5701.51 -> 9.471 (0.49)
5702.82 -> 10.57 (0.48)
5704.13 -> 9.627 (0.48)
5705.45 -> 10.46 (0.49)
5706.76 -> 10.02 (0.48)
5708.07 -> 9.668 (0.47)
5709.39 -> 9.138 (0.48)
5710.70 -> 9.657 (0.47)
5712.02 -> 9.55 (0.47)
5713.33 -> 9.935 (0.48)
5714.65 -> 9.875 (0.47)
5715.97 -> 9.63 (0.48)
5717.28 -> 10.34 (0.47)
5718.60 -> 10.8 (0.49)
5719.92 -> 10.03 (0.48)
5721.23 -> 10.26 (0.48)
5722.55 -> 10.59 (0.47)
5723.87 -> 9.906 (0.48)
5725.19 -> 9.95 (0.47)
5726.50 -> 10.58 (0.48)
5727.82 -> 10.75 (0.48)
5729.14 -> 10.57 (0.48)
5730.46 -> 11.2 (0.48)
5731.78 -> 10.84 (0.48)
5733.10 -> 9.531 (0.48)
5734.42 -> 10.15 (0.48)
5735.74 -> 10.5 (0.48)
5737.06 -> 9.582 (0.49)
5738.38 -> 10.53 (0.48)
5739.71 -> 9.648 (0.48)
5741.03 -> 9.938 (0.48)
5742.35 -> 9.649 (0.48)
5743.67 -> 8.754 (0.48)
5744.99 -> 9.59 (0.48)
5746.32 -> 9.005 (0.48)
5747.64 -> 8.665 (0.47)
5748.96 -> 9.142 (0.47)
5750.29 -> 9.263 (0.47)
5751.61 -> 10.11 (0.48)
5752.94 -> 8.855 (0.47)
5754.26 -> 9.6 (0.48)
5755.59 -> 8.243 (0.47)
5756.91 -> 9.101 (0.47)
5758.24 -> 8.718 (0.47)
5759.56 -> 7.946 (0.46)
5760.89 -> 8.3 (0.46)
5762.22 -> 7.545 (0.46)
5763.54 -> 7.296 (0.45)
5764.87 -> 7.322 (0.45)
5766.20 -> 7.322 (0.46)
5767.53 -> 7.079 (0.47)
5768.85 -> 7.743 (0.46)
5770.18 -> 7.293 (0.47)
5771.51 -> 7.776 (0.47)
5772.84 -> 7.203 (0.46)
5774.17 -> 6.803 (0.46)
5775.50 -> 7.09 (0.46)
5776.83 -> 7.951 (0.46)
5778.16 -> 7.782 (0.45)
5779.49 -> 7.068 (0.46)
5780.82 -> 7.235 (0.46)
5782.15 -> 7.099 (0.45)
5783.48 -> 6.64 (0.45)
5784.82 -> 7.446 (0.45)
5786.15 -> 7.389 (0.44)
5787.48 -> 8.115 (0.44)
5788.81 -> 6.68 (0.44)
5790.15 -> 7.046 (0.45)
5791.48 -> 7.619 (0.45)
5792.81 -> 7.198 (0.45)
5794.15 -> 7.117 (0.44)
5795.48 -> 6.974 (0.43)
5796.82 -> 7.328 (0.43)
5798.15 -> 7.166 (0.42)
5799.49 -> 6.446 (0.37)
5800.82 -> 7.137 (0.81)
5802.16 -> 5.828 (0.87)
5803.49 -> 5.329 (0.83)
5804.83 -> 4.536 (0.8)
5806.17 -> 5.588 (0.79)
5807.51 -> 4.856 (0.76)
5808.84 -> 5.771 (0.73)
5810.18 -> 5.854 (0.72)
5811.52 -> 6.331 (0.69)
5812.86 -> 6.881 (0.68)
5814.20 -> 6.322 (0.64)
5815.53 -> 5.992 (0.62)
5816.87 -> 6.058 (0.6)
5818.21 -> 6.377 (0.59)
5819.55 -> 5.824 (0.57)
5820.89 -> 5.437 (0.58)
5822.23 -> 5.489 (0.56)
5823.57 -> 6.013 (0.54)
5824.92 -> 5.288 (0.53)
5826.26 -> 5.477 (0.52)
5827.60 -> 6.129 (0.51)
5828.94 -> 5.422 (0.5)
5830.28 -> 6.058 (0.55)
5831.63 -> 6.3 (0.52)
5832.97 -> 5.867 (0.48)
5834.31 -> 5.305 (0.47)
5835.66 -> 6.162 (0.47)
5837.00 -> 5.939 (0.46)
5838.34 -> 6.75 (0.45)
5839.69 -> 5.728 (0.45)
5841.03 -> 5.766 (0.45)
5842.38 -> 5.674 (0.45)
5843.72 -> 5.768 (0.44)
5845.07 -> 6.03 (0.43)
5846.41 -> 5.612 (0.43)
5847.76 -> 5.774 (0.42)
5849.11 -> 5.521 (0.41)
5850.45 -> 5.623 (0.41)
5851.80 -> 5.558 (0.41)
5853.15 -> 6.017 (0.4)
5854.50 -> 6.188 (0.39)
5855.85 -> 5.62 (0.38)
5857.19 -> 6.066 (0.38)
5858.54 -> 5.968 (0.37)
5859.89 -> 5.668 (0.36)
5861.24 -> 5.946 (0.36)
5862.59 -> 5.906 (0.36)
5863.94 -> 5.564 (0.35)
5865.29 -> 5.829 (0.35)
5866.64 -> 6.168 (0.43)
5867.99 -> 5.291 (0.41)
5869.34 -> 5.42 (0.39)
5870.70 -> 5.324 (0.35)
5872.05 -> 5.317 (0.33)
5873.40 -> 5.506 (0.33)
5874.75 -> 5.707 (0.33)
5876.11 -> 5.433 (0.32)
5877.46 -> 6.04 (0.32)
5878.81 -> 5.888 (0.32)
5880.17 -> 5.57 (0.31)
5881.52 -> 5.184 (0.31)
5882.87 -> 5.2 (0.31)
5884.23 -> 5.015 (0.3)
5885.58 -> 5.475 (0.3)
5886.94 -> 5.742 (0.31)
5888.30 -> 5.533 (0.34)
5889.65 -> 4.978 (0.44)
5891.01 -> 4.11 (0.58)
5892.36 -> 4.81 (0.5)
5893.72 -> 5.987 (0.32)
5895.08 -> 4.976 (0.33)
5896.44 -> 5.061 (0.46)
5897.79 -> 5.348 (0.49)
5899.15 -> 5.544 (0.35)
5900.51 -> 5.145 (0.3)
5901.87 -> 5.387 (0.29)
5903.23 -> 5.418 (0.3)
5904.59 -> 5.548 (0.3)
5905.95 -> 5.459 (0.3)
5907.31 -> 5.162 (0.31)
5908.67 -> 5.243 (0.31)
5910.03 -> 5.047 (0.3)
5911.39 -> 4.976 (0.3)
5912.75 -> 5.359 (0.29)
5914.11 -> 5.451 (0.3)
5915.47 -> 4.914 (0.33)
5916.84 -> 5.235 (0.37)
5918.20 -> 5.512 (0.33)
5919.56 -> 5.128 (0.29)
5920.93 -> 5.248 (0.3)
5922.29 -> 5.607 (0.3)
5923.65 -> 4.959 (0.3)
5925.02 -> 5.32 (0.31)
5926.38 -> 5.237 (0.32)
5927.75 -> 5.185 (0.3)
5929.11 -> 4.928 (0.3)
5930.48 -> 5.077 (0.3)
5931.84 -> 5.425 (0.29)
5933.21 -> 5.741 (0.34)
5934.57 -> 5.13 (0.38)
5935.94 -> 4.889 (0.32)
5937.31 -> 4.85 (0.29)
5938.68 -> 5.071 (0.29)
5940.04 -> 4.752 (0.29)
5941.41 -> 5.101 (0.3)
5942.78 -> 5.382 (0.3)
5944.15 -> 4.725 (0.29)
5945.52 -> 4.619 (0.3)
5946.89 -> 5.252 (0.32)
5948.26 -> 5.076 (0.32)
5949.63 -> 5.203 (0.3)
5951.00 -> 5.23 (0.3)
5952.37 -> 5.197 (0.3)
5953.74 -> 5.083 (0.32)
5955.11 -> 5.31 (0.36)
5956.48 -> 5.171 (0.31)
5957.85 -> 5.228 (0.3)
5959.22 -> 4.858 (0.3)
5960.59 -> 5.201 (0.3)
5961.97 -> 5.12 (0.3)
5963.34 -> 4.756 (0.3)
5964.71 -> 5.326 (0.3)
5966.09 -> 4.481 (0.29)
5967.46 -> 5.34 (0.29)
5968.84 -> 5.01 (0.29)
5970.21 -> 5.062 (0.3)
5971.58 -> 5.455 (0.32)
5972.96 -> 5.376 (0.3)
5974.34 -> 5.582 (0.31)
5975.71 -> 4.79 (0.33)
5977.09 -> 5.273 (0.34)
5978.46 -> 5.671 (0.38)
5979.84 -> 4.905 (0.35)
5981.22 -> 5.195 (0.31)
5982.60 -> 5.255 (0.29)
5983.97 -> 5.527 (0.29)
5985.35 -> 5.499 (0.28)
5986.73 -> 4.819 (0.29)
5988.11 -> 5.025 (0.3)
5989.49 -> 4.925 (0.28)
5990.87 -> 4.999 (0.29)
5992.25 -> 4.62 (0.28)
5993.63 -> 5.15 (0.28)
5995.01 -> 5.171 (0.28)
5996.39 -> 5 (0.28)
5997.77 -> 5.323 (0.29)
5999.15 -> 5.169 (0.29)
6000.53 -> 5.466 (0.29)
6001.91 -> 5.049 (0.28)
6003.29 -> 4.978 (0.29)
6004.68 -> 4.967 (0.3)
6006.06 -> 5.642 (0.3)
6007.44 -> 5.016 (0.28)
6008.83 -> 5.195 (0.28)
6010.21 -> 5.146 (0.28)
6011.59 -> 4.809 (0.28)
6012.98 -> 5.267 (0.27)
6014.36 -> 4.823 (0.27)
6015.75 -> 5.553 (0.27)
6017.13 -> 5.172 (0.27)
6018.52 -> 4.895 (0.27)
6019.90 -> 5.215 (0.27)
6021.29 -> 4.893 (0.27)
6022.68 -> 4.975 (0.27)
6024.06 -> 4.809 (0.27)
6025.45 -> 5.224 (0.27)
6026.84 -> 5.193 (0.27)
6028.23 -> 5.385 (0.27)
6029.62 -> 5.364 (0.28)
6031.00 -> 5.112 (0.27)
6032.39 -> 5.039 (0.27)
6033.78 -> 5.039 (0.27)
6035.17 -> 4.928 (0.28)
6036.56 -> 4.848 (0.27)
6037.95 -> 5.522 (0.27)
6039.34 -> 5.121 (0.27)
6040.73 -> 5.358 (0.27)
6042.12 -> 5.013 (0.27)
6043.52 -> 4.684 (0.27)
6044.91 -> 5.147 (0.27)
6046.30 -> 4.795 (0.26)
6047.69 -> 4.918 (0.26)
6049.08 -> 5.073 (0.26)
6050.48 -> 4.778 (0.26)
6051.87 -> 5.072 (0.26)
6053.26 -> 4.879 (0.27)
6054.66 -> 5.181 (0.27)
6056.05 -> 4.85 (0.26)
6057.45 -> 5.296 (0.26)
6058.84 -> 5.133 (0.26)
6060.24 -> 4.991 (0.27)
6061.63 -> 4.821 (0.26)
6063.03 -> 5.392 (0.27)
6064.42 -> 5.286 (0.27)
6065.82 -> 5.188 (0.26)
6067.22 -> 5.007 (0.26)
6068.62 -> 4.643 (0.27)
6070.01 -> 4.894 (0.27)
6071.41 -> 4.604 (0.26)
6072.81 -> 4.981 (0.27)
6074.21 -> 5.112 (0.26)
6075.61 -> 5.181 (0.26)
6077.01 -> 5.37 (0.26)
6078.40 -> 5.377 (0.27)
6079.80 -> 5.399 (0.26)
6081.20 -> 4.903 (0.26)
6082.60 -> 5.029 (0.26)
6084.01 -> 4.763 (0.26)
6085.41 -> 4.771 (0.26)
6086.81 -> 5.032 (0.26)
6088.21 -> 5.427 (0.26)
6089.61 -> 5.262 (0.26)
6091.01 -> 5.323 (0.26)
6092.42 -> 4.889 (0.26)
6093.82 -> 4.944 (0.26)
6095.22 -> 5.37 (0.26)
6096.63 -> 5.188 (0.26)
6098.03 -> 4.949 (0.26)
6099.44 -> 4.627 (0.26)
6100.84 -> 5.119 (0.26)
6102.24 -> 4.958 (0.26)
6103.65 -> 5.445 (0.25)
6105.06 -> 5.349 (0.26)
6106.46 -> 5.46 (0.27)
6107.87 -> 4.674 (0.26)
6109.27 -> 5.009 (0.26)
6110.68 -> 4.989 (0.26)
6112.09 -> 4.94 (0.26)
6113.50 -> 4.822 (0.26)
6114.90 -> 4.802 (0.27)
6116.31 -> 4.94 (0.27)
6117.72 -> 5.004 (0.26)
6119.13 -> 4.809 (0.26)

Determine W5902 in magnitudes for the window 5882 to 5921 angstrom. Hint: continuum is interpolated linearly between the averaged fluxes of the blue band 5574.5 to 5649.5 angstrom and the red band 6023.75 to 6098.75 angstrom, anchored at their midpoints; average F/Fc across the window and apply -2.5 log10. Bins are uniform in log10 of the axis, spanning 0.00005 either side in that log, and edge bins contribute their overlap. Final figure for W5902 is 0.11 mag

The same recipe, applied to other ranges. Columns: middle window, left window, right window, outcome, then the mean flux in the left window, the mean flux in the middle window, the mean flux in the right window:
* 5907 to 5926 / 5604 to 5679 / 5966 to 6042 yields 0.11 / 7.78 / 5.23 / 5.14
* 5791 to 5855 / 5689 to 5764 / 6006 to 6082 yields 0.35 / 9.68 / 6.02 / 5.08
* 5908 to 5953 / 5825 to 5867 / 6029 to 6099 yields 0.08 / 5.84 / 5.15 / 5.06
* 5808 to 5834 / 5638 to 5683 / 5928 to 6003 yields 0.13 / 8.4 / 5.93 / 5.13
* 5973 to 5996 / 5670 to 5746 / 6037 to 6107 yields 0.20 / 9.78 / 5.15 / 5.08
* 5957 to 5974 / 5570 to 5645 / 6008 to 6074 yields 0.06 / 7.04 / 5.11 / 5.05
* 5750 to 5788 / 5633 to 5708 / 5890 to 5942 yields -0.07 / 8.76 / 7.82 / 5.19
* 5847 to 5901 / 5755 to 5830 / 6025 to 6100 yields 0.14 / 6.8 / 5.53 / 5.07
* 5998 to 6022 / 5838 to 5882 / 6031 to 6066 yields 0.01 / 5.73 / 5.14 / 5.05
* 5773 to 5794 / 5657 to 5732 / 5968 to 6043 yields 0.14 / 9.5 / 7.27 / 5.14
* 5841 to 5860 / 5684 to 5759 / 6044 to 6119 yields 0.36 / 9.79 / 5.79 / 5.04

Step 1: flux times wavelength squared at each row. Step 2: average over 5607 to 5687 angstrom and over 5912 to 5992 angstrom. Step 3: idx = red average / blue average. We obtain 0.7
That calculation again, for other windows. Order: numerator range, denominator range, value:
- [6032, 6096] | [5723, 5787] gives 0.65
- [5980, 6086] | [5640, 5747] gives 0.61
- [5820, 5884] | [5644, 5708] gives 0.68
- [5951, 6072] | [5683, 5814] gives 0.65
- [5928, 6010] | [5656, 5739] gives 0.59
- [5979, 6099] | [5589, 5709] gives 0.71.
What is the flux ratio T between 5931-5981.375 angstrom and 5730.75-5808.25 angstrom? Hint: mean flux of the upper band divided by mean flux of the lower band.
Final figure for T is 0.6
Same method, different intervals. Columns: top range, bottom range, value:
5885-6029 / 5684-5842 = 0.64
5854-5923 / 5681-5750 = 0.55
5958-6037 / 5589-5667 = 0.68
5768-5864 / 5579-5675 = 0.84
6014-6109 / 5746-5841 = 0.73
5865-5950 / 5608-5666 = 0.69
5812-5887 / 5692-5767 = 0.60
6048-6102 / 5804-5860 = 0.87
